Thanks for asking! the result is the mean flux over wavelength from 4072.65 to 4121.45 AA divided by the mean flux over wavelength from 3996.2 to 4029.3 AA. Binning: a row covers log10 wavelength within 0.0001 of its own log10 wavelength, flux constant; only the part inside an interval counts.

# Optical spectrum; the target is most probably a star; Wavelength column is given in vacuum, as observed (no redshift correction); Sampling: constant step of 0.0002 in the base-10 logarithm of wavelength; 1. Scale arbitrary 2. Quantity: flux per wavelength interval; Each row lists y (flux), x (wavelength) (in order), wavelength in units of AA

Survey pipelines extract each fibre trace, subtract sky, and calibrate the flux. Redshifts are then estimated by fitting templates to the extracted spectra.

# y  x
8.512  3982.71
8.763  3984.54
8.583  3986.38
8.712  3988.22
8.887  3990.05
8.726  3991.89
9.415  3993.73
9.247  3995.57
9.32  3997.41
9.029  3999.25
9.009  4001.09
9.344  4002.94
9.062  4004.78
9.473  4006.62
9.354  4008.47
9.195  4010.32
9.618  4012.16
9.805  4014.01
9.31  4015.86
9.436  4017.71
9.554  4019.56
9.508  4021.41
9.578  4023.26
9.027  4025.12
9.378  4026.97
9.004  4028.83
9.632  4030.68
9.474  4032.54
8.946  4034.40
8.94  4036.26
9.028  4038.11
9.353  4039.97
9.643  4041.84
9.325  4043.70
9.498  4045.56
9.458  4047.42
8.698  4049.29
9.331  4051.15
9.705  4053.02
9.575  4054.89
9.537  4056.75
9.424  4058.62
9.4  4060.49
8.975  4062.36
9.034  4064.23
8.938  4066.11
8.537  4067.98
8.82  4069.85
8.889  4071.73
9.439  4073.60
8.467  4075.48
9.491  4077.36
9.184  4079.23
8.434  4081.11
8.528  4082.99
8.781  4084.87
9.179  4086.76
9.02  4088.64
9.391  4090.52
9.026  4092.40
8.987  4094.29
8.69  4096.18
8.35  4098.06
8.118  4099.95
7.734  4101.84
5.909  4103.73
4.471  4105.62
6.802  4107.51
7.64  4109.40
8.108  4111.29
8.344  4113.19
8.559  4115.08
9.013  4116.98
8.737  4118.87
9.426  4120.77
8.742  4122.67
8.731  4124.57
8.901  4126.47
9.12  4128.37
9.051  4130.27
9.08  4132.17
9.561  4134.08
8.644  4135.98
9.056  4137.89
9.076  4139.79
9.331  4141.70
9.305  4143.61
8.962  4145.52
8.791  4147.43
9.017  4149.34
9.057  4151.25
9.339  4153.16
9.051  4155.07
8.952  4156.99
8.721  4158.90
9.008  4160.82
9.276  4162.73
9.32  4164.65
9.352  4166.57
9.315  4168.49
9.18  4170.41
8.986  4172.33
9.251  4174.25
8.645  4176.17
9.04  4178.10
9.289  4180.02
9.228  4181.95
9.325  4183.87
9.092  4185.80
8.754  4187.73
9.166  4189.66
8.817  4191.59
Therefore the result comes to 0.90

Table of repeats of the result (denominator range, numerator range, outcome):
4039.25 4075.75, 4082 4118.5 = 0.88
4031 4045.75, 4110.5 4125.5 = 0.94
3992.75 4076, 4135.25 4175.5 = 0.98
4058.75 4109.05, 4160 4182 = 1.08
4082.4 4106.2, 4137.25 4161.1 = 1.10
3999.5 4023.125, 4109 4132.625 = 0.93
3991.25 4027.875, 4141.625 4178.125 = 0.97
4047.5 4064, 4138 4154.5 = 0.98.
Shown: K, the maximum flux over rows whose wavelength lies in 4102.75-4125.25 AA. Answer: 9.426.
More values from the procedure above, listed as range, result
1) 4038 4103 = 9.705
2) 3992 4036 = 9.805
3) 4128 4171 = 9.561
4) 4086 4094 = 9.391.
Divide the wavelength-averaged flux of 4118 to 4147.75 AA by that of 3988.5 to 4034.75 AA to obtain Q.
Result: 1.0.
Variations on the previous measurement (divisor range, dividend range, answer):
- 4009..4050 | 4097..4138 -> 0.88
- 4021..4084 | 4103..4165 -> 0.94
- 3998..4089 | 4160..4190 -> 0.99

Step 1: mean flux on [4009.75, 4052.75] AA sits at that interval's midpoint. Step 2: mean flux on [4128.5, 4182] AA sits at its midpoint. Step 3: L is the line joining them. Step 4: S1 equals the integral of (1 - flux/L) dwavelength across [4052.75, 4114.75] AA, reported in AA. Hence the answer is 4.6 AA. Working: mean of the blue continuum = 9.34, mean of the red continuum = 9.1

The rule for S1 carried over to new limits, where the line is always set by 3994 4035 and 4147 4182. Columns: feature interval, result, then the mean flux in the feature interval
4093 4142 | 4.19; 8.38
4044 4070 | 0.13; 9.23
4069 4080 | 0.23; 9.05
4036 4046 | -0.02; 9.32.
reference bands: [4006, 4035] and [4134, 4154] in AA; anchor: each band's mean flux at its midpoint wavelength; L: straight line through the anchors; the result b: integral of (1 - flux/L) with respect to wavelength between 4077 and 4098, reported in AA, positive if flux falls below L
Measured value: 0.7 AA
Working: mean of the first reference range 9.39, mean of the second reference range 9.08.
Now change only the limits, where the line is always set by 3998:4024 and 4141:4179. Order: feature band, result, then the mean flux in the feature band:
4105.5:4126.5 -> 2.2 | 8.23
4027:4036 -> 0.1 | 9.24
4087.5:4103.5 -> 1.2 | 8.55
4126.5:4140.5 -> 0.1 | 9.07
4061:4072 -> 0.5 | 8.88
